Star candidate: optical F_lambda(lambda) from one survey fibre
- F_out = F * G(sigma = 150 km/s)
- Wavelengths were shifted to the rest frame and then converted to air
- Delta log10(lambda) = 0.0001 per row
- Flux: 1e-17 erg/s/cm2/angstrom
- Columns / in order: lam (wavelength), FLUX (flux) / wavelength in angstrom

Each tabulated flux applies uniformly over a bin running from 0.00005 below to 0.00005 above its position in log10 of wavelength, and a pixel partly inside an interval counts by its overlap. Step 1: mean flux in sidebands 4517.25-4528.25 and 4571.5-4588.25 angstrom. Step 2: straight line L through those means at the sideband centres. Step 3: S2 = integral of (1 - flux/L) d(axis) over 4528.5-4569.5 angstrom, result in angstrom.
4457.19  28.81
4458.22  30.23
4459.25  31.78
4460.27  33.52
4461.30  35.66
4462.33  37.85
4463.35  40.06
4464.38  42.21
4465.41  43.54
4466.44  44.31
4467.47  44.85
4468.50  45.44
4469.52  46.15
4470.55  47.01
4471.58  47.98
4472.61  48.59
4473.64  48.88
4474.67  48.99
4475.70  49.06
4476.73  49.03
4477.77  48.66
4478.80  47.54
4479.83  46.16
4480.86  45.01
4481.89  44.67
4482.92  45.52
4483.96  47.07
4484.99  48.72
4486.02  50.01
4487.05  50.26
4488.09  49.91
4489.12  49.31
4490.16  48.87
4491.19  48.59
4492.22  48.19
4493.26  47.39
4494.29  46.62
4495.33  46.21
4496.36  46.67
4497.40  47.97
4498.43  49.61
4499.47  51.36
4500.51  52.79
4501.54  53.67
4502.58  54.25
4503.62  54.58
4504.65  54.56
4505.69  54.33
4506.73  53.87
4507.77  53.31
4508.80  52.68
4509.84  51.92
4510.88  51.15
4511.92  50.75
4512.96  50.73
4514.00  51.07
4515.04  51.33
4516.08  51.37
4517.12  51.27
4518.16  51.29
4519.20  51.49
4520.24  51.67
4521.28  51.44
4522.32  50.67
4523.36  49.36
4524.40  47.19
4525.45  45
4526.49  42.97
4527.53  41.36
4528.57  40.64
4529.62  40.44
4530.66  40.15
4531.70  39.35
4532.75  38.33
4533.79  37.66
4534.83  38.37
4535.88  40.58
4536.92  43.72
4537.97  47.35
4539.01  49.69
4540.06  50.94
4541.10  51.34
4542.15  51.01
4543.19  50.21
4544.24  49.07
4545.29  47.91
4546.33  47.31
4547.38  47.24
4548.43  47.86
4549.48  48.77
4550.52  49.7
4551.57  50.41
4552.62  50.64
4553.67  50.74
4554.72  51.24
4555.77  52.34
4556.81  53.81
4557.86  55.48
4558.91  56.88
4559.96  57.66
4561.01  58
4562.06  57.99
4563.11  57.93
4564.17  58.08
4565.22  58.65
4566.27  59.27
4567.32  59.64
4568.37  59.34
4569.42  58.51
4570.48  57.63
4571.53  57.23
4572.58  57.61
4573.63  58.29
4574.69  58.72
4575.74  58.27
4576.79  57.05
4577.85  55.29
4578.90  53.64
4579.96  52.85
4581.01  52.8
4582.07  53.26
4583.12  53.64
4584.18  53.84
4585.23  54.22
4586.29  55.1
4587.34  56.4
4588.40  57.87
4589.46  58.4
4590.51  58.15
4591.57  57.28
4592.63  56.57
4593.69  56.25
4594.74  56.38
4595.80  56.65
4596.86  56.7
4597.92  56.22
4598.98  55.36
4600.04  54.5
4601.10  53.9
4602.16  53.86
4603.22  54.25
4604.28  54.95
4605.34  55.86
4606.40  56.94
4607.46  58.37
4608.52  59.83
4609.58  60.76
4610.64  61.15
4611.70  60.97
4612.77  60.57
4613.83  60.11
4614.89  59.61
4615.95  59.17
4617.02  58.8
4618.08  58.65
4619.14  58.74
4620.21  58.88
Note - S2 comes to 1.26 angstrom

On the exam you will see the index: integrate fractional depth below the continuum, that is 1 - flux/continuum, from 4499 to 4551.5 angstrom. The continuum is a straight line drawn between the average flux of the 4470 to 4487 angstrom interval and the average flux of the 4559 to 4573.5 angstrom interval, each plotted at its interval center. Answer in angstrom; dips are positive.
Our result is 4.6 angstrom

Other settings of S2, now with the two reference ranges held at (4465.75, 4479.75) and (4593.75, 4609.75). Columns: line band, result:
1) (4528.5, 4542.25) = 2.2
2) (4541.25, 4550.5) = 0.6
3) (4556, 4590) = -1.5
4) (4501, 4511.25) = -0.8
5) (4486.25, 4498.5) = 0.1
